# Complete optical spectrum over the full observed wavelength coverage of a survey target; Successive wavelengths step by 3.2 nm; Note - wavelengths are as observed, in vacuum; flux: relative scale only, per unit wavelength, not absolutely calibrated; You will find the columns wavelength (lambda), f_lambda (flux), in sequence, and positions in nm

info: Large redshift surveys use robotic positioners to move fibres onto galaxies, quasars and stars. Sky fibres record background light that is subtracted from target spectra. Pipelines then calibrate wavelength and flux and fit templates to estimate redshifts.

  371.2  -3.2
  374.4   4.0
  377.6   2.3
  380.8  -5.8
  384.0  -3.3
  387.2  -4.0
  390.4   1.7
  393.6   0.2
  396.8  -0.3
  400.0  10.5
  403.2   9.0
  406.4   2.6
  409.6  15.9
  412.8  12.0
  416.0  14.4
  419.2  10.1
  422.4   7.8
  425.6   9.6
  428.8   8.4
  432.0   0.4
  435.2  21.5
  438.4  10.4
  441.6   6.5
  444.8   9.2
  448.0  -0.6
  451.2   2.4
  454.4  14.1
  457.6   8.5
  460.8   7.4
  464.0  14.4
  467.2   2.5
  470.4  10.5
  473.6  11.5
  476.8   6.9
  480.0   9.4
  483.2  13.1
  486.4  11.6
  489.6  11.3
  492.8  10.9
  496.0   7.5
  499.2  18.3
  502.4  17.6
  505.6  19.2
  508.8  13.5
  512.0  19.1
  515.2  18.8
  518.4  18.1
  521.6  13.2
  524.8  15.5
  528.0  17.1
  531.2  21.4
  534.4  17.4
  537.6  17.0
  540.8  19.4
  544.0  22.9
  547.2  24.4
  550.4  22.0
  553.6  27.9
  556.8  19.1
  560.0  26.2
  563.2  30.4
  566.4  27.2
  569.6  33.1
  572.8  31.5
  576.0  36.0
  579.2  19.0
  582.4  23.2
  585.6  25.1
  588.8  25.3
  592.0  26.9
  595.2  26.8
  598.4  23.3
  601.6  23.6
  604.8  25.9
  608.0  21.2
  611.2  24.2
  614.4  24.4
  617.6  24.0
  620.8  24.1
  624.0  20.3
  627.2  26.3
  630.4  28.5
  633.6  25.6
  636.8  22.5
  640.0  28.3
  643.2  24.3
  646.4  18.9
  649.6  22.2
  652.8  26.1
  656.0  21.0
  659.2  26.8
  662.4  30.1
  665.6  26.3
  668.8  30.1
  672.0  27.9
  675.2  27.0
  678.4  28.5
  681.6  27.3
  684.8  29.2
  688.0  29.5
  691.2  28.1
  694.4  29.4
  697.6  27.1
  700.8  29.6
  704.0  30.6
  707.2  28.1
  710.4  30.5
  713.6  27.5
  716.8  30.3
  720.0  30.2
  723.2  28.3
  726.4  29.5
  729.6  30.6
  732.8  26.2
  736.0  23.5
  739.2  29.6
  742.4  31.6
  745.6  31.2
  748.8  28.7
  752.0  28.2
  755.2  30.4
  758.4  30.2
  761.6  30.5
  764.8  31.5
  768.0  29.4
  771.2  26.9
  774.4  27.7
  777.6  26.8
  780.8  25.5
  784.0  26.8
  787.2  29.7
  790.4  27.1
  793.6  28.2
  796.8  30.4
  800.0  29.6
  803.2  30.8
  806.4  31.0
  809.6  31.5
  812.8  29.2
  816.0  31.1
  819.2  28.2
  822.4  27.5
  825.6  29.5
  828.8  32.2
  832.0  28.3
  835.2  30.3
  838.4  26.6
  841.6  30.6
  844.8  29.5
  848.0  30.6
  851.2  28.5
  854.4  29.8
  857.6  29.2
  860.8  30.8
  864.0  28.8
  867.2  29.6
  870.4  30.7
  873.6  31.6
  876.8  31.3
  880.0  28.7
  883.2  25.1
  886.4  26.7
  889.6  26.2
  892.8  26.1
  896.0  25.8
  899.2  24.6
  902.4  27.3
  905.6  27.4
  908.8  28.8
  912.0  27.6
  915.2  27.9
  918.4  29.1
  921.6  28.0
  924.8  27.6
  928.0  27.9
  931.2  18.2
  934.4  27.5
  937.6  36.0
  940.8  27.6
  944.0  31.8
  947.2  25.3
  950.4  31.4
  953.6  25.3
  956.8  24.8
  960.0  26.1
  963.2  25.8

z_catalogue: 0.25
